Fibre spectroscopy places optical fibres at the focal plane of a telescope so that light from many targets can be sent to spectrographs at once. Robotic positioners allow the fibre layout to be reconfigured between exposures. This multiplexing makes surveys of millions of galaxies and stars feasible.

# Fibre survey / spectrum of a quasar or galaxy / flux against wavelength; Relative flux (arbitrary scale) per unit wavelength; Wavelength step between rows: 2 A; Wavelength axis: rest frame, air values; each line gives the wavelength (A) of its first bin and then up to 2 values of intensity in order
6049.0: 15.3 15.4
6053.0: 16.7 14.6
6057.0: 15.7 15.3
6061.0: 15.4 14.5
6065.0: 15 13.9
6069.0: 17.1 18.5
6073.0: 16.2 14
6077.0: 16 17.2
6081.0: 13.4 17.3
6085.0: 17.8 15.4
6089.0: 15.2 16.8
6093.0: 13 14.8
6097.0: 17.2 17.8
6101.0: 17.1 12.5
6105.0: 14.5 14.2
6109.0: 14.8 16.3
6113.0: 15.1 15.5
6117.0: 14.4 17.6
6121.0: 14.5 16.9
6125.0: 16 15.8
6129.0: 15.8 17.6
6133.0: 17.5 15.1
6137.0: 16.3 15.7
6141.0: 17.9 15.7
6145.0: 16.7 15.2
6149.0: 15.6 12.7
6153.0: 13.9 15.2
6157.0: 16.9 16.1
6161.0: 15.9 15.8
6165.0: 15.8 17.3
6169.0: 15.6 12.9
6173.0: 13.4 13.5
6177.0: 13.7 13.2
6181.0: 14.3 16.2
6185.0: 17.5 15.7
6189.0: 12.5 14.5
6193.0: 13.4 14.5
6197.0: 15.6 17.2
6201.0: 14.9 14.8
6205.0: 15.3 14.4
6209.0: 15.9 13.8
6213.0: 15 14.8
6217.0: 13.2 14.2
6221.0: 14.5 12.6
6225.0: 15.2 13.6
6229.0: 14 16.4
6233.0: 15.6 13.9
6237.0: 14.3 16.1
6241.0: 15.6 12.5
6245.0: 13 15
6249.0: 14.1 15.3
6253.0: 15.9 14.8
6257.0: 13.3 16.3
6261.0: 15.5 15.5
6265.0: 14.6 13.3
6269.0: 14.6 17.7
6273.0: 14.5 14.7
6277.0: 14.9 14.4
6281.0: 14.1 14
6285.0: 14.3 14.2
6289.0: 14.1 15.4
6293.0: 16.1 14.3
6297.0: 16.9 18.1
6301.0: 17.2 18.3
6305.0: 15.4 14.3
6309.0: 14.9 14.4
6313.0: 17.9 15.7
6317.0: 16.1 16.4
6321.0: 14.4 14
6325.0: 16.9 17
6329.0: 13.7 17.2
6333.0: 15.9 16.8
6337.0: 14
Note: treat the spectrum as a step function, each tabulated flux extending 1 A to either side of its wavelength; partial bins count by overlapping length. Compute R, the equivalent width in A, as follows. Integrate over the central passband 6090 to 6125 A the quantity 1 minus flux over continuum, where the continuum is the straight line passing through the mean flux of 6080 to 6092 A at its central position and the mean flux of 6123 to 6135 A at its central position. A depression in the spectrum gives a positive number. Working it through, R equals 1.6 A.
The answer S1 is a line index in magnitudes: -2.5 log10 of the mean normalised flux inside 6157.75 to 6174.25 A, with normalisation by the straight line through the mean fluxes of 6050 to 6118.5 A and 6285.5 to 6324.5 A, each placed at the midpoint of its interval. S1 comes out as 0.018 mag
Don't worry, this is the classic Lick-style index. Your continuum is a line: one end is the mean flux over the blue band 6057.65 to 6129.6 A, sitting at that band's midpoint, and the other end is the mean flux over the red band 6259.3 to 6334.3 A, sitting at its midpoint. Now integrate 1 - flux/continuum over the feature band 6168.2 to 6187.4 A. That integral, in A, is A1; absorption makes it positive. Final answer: 1.23 A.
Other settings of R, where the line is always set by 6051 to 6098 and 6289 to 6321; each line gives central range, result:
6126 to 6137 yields -0.4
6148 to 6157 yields 0.7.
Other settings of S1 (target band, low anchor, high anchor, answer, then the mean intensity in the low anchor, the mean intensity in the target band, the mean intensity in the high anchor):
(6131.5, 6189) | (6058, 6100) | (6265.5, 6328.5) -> 0.020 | 15.8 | 15.4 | 15.4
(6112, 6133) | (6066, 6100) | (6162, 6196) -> -0.038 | 16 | 16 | 14.7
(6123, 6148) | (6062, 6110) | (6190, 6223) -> -0.074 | 15.6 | 16.3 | 14.7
